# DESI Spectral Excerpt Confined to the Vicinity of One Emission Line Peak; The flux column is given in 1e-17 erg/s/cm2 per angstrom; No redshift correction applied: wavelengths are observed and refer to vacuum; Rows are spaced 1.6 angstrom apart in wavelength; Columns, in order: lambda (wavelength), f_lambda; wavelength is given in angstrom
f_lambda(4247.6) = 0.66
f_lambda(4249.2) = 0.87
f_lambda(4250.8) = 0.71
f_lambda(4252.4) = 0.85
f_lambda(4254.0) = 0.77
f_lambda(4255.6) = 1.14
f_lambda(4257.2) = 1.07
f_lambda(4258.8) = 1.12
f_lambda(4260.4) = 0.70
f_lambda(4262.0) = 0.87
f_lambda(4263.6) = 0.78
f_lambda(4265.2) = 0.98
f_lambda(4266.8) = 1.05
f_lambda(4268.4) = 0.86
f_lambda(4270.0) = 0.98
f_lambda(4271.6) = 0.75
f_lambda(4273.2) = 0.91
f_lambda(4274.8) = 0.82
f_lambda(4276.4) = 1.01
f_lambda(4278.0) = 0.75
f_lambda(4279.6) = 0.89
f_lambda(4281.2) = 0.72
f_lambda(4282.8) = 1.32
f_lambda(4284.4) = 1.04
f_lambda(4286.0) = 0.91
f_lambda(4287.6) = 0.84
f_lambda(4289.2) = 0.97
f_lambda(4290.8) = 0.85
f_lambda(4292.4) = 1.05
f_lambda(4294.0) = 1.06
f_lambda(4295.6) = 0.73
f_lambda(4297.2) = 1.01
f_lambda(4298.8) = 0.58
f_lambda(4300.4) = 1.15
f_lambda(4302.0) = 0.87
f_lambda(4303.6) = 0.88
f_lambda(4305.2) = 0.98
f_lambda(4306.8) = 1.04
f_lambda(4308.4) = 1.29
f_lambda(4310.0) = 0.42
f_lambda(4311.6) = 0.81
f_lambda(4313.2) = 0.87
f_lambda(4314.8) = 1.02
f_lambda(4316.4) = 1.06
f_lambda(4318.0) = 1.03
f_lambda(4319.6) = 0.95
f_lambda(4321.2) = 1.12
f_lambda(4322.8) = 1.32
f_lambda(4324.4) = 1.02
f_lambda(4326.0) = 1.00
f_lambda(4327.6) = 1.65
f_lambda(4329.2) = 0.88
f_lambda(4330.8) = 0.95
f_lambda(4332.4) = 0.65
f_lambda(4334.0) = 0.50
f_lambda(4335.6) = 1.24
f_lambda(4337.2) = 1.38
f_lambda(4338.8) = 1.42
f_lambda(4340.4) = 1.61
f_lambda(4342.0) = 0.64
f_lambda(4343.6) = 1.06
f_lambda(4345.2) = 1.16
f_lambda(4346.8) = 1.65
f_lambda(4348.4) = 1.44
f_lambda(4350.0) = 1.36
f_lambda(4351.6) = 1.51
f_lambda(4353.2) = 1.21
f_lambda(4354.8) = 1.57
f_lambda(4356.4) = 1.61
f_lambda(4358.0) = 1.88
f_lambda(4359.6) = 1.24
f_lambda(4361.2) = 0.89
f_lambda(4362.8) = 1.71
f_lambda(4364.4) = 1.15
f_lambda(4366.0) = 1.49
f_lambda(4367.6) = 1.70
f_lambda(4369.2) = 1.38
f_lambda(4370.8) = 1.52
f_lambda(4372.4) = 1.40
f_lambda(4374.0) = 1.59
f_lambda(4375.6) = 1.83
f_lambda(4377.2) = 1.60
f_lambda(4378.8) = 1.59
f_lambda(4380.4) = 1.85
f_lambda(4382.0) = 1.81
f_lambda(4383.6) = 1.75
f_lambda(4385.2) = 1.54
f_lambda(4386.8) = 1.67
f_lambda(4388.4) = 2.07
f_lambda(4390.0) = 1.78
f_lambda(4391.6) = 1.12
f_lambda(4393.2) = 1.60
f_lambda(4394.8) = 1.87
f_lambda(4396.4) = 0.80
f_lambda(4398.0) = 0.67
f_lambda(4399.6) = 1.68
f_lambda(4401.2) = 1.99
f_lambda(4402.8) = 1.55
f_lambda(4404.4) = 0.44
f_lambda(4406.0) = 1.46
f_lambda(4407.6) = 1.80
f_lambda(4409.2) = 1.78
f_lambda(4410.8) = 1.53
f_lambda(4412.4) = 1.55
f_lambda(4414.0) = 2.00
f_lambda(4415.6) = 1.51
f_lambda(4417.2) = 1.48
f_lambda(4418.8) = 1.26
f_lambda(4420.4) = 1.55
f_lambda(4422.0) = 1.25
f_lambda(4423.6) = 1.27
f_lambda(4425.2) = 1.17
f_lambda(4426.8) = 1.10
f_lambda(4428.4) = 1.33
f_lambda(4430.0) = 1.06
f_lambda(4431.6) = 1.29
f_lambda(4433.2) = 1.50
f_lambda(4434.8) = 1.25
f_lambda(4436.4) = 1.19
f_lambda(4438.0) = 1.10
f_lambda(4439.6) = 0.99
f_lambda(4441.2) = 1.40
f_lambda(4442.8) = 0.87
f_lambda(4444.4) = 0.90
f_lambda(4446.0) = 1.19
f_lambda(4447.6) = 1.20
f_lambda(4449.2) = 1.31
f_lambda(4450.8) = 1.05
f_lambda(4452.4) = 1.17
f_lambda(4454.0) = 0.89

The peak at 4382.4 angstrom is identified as C IV 1549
